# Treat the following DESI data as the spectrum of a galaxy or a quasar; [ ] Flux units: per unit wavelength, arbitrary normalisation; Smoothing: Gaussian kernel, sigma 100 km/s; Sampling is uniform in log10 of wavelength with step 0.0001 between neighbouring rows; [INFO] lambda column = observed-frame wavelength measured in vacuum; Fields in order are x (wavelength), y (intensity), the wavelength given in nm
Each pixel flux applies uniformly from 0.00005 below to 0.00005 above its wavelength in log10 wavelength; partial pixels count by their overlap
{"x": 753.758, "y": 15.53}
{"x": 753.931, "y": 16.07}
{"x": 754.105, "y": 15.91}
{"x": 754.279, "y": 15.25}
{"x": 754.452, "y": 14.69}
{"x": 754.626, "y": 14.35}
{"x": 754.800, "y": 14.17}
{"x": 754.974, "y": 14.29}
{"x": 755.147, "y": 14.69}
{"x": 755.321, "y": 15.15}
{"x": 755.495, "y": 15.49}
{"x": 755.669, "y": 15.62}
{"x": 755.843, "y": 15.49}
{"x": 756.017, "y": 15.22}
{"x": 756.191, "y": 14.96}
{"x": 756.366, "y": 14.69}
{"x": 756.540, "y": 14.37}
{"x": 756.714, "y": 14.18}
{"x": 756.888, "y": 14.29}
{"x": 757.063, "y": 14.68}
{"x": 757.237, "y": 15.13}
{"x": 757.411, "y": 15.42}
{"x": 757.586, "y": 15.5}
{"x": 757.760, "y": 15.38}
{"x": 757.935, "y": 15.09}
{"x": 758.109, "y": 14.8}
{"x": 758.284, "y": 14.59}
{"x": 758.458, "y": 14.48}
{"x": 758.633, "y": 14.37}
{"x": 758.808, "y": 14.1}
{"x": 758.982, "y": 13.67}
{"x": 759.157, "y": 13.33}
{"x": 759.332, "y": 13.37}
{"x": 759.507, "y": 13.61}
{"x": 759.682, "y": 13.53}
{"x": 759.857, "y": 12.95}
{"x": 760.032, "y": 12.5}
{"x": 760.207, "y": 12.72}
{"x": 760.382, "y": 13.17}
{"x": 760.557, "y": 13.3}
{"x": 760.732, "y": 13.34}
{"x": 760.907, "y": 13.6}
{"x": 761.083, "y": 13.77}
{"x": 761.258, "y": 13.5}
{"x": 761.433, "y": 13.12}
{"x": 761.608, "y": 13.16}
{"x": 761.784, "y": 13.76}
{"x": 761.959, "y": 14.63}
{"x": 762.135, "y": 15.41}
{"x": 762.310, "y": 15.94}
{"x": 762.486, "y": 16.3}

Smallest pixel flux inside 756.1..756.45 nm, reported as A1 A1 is 14.69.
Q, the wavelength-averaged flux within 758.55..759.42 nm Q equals 13.8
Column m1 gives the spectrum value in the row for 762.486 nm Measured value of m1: 16.3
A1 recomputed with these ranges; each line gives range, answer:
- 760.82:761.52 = 13.12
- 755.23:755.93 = 15.15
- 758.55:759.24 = 13.33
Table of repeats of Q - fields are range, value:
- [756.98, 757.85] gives 15.2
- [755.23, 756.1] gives 15.4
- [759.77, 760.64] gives 12.9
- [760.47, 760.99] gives 13.4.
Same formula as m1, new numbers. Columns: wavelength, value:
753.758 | 15.53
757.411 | 15.42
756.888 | 14.29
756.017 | 15.22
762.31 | 15.94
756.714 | 14.18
